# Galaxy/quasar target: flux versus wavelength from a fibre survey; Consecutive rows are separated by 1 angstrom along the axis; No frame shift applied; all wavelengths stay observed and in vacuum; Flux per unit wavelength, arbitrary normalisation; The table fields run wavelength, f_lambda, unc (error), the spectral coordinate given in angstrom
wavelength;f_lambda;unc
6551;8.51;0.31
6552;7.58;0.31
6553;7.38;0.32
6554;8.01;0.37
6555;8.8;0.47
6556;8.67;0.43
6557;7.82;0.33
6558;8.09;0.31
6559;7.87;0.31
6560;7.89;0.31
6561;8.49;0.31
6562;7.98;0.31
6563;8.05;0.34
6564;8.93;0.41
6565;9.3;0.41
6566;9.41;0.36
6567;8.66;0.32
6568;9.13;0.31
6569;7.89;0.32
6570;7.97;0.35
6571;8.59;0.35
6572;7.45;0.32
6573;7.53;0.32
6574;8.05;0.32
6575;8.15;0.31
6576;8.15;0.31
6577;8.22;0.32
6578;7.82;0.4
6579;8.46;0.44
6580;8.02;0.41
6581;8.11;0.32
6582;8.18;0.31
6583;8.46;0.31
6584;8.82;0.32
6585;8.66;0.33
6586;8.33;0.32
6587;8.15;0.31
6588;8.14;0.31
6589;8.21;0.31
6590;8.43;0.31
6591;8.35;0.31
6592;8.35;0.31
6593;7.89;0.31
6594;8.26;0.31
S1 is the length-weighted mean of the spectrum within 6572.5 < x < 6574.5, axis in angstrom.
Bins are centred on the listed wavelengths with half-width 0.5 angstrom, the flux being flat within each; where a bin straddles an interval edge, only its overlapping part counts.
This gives 7.79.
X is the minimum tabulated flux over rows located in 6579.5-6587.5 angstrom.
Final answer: 8.02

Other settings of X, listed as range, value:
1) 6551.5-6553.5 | 7.38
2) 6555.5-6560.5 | 7.82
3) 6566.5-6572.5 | 7.45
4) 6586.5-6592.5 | 8.14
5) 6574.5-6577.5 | 8.15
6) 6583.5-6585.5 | 8.66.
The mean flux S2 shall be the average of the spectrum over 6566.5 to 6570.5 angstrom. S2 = 8.41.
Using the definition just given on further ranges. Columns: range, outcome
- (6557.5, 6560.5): 7.95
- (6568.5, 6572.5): 7.97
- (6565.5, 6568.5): 9.07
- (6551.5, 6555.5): 7.94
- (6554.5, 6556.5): 8.73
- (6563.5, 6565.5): 9.12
